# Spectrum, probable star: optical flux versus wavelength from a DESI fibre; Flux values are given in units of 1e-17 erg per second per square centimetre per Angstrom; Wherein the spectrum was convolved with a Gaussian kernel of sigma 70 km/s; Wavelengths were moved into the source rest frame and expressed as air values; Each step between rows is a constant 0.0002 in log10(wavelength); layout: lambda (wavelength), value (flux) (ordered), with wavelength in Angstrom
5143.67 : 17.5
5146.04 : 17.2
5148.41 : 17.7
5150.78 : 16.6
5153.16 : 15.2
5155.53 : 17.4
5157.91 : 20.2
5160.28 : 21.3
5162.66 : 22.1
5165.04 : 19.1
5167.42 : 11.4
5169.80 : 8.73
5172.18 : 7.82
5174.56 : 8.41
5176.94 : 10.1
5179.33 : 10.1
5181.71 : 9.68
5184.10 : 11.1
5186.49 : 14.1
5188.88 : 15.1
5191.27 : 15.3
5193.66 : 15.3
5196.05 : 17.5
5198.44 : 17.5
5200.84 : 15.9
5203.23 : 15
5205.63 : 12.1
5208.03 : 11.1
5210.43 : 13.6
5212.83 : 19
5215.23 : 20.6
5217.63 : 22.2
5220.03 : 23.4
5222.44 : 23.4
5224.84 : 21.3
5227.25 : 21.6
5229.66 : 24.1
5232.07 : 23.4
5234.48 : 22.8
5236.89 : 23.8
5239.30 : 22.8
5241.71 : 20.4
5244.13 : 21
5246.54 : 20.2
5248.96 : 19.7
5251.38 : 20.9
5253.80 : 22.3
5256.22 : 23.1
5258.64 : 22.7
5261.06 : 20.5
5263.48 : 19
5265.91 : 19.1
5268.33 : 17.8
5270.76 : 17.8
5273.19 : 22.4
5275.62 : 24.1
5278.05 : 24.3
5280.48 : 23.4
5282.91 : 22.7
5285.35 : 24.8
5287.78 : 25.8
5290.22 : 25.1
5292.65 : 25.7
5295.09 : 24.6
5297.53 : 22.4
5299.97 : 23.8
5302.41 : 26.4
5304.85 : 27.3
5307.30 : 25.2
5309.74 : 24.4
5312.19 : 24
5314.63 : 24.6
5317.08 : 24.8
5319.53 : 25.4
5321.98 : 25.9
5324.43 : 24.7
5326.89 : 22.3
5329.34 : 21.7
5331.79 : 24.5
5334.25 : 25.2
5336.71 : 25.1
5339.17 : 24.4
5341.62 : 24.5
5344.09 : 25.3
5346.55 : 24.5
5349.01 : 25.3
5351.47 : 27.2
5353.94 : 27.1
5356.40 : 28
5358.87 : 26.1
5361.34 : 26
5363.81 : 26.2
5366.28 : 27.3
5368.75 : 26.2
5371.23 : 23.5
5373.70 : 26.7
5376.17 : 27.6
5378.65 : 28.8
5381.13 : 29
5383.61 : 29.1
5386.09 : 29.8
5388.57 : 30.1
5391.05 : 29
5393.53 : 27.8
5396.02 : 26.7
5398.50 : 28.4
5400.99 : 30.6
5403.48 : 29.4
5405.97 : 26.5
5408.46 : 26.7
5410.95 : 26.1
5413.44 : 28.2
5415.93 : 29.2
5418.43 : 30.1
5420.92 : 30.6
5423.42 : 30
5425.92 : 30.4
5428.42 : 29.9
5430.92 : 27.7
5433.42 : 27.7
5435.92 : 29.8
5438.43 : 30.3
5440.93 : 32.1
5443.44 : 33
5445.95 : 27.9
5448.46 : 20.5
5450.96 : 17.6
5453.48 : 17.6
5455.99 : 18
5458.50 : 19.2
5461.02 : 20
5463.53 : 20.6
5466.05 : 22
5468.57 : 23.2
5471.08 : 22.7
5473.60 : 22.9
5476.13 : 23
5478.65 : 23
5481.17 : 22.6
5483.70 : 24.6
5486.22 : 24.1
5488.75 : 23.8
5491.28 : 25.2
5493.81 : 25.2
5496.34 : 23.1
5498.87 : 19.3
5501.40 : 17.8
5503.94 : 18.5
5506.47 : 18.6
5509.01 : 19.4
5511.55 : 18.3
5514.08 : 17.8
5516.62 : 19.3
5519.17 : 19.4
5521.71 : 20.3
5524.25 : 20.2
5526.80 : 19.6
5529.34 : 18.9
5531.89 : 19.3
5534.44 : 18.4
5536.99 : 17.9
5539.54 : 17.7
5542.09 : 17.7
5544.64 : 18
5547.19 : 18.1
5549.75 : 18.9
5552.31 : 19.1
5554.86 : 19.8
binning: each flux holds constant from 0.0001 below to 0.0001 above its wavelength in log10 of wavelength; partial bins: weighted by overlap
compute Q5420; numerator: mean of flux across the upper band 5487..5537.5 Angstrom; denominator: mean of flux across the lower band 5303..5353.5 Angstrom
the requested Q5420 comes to 0.8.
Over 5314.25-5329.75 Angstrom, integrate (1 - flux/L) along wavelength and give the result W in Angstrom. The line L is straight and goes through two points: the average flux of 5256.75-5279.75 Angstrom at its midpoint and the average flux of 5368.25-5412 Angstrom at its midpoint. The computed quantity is -0.18 Angstrom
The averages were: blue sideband 21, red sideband 27.9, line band 24.3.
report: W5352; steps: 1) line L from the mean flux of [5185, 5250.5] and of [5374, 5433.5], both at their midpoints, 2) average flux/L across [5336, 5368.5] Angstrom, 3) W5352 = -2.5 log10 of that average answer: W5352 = 0.00 mag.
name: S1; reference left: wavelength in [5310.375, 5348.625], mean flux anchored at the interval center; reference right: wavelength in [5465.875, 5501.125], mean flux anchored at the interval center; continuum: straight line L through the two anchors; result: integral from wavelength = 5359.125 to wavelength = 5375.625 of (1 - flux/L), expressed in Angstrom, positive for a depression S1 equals -1.3 Angstrom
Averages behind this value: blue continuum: 24.5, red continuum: 23.1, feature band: 26.1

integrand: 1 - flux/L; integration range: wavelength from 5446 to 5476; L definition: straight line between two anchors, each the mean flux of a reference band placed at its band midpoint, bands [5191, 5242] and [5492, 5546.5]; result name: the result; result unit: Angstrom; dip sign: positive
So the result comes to -2.3 Angstrom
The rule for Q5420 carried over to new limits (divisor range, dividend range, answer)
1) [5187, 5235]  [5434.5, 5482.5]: 1.28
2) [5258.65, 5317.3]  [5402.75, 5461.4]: 1.14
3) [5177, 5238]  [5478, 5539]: 1.18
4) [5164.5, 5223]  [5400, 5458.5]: 1.87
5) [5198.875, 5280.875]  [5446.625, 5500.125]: 1.07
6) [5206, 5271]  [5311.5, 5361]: 1.22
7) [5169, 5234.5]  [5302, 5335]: 1.54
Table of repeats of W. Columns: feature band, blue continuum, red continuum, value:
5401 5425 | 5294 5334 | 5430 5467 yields -4.29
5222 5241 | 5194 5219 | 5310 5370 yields -4.94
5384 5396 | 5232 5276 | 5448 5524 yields -4.52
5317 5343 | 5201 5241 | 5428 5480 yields -2.98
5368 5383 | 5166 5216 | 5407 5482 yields -3.35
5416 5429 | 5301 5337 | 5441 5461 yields -4.07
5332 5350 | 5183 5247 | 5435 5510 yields -3.63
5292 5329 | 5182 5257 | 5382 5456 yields -2.76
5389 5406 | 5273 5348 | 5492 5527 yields -4.59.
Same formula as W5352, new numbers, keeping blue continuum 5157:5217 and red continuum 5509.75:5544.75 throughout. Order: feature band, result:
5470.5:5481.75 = -0.249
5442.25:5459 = -0.231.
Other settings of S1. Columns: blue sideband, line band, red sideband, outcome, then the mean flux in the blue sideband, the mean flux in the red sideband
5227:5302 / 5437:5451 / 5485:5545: -4.8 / 22.4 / 19.9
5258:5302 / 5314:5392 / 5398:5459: -3.9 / 22.6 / 27.2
